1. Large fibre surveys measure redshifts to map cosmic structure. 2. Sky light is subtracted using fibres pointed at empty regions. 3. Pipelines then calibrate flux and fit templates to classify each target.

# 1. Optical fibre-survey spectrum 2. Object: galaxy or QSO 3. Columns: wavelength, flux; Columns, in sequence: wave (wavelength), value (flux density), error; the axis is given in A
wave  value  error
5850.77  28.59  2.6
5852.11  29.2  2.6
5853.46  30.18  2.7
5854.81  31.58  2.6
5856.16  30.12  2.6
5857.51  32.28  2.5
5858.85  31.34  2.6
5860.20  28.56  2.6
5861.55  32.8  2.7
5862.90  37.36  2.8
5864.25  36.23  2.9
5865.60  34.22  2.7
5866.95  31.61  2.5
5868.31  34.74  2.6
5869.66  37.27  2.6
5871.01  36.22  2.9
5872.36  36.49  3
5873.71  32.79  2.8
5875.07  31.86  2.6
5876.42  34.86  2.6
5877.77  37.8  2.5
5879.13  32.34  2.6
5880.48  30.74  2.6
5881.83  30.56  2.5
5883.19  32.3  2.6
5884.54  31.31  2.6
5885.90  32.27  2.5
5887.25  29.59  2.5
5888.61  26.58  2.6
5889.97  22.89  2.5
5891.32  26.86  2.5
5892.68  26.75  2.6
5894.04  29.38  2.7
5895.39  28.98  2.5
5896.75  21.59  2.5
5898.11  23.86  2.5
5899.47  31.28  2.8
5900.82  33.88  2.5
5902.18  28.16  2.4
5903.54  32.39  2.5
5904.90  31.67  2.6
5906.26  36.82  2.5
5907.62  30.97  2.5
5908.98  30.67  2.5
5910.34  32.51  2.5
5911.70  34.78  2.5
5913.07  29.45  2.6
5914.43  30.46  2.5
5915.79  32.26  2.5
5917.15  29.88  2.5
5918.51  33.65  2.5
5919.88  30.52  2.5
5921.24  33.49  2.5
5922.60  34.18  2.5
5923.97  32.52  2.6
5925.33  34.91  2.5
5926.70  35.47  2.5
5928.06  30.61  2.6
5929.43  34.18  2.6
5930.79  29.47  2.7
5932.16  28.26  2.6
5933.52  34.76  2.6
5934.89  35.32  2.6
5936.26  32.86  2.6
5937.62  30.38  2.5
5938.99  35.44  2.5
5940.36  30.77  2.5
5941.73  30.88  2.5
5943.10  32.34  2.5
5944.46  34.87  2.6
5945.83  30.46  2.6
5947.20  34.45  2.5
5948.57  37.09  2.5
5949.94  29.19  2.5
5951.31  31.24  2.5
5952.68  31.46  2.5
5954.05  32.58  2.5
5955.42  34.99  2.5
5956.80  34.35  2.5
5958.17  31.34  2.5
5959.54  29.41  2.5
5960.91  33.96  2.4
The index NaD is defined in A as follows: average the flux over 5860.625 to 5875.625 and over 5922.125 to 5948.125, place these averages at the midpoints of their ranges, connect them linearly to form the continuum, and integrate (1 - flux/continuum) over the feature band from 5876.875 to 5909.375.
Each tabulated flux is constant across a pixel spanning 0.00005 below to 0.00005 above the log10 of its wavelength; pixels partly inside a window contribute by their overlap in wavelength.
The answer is 3.7 A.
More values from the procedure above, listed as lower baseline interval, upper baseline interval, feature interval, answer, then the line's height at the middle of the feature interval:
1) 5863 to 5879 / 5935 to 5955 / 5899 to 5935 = 1.2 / 33.4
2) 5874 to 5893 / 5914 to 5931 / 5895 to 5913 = 0.6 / 31.6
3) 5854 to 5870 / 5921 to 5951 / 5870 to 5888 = 0.0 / 33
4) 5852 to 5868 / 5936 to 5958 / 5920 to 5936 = -0.2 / 32.6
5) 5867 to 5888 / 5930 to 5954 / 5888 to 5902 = 2.5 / 33.1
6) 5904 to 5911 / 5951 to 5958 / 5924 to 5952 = 0.1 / 32.8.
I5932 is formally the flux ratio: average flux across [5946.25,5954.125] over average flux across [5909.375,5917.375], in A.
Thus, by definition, 1.03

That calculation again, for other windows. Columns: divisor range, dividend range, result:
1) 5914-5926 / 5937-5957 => 1.01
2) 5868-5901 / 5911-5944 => 1.05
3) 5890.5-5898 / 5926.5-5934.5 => 1.21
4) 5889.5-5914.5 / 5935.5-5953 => 1.09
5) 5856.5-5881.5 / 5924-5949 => 0.97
